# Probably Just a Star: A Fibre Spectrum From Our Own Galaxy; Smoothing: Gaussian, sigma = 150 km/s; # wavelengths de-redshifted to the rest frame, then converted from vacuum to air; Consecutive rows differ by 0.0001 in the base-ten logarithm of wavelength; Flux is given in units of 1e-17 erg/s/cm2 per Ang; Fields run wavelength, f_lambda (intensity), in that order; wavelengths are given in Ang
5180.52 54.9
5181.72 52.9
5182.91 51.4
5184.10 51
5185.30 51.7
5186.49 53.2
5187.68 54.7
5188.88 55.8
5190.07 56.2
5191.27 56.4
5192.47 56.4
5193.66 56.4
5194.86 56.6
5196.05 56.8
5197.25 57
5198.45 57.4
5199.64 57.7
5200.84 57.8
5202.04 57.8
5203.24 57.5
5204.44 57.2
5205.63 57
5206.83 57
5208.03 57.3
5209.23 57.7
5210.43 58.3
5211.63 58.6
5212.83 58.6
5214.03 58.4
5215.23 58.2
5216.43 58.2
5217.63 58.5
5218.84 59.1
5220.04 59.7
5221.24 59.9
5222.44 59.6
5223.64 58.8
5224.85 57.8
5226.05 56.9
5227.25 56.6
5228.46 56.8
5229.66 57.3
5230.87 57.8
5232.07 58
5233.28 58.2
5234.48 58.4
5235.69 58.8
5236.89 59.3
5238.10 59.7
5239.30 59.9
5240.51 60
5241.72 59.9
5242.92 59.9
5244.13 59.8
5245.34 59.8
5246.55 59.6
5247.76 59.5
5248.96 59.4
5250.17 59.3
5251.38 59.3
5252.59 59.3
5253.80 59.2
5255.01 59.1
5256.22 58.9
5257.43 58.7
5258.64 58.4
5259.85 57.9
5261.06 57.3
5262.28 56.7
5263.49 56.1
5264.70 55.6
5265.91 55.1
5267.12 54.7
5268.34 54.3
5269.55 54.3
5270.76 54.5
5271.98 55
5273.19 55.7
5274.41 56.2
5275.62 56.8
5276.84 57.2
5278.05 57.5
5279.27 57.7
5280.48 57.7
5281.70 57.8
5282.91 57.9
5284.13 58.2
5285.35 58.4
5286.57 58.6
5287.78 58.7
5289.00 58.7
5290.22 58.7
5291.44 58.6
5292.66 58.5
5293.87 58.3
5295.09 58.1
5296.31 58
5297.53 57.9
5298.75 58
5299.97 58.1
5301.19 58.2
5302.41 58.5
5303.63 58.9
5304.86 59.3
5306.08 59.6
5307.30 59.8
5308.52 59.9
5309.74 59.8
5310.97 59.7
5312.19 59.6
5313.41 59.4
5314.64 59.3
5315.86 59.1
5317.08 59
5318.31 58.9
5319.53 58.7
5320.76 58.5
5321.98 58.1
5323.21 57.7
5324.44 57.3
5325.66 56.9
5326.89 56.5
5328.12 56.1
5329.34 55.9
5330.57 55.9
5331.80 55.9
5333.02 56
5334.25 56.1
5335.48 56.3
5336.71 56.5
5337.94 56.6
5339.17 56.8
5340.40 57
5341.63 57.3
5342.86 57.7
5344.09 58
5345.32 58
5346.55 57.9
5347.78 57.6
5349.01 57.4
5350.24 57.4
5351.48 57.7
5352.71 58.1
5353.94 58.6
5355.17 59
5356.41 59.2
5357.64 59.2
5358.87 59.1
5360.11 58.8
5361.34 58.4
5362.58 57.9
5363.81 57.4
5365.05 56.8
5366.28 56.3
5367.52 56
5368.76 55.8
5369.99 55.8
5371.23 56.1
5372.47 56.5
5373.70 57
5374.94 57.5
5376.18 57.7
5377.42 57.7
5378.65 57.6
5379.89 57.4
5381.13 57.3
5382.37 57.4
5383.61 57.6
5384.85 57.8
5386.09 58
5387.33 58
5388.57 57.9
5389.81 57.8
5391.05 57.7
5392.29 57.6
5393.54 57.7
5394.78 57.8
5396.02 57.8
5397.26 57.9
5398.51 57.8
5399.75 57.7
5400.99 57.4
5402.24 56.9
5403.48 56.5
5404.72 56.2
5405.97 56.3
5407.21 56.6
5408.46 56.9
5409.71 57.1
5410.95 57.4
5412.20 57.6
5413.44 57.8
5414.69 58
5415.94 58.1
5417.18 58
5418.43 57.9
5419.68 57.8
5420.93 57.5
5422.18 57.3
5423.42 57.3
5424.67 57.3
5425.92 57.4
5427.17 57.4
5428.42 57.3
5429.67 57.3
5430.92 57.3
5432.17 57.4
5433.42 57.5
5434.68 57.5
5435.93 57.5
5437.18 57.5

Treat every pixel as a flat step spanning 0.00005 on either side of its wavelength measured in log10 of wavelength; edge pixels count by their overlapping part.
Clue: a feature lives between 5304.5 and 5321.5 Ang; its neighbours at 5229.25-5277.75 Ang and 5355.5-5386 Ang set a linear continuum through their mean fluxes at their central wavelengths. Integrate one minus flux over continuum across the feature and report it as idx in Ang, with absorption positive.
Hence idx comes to -0.5 Ang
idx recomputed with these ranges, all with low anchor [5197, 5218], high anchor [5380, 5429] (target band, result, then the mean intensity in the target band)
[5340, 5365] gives -0.22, 58.1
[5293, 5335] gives -0.37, 58.2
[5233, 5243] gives -0.28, 59.4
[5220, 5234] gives -0.07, 58.1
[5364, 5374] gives 0.21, 56.3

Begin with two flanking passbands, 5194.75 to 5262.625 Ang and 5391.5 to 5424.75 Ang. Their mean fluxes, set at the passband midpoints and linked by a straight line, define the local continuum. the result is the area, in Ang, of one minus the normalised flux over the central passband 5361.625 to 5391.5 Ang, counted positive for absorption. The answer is 0.2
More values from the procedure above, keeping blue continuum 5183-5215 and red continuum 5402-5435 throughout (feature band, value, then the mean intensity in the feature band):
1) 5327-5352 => 0.06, 56.9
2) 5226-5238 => -0.28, 57.9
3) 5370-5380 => 0.01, 57.1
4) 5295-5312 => -0.60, 58.9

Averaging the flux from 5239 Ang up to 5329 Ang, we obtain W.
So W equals 58.1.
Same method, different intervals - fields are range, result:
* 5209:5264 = 58.6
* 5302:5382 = 57.7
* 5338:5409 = 57.5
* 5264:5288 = 56.6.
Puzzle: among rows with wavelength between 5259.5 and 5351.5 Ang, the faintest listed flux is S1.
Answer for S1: 54.3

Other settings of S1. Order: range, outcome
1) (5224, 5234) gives 56.6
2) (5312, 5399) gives 55.8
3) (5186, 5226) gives 53.2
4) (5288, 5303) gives 57.9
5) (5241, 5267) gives 55.1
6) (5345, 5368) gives 56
